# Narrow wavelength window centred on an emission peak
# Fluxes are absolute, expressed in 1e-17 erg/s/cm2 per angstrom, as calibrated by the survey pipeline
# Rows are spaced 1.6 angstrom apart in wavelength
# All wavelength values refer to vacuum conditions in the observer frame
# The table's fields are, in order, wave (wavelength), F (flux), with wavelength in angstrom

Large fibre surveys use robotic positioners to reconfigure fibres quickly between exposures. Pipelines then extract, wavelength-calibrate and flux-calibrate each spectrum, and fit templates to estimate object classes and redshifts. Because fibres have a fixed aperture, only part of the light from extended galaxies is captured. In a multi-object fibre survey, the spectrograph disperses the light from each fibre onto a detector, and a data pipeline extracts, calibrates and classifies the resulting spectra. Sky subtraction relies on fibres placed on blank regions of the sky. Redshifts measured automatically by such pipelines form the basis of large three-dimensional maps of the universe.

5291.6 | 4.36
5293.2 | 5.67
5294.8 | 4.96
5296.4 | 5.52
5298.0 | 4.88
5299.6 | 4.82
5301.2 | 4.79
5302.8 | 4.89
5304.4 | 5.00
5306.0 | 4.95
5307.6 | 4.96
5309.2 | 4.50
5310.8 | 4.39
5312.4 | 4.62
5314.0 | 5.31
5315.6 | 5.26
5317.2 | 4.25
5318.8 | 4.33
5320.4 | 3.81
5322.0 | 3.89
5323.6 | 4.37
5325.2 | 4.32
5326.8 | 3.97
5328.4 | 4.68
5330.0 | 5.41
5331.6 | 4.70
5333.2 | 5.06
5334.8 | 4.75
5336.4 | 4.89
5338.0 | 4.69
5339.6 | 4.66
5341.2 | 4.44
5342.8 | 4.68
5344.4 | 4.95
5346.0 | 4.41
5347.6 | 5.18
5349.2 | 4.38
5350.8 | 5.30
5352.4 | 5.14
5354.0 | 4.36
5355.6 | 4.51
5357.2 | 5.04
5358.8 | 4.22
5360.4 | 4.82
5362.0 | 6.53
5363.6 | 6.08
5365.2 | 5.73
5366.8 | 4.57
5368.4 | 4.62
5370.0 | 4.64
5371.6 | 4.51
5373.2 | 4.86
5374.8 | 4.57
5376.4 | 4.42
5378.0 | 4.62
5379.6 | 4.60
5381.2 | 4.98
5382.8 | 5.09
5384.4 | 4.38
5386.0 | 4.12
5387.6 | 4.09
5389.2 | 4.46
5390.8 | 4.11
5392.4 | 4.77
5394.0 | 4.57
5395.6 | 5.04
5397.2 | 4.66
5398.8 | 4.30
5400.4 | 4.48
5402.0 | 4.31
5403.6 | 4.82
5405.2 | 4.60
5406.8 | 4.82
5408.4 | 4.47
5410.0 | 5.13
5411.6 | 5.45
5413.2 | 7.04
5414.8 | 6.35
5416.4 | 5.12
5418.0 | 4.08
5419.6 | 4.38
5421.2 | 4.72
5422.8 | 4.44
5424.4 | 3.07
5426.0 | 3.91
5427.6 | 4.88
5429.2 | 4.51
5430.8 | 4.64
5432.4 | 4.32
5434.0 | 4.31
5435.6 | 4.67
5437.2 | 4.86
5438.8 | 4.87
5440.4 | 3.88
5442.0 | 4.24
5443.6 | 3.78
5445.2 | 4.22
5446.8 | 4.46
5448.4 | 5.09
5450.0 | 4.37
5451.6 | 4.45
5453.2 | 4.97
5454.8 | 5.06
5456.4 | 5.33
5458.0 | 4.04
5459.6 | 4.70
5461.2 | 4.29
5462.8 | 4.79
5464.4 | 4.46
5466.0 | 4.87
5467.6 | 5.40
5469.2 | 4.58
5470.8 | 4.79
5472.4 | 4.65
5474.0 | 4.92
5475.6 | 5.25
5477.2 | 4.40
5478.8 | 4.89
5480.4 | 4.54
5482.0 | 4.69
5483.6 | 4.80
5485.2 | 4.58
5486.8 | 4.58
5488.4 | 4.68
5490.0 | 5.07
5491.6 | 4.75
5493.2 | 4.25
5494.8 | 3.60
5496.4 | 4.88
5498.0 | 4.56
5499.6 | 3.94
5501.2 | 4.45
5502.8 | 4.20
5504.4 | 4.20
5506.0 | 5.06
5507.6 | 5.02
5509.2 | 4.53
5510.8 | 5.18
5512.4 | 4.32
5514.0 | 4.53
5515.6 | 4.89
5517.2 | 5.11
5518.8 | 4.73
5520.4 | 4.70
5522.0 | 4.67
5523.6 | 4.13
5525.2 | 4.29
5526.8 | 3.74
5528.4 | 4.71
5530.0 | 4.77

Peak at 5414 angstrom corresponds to [O III] 5007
